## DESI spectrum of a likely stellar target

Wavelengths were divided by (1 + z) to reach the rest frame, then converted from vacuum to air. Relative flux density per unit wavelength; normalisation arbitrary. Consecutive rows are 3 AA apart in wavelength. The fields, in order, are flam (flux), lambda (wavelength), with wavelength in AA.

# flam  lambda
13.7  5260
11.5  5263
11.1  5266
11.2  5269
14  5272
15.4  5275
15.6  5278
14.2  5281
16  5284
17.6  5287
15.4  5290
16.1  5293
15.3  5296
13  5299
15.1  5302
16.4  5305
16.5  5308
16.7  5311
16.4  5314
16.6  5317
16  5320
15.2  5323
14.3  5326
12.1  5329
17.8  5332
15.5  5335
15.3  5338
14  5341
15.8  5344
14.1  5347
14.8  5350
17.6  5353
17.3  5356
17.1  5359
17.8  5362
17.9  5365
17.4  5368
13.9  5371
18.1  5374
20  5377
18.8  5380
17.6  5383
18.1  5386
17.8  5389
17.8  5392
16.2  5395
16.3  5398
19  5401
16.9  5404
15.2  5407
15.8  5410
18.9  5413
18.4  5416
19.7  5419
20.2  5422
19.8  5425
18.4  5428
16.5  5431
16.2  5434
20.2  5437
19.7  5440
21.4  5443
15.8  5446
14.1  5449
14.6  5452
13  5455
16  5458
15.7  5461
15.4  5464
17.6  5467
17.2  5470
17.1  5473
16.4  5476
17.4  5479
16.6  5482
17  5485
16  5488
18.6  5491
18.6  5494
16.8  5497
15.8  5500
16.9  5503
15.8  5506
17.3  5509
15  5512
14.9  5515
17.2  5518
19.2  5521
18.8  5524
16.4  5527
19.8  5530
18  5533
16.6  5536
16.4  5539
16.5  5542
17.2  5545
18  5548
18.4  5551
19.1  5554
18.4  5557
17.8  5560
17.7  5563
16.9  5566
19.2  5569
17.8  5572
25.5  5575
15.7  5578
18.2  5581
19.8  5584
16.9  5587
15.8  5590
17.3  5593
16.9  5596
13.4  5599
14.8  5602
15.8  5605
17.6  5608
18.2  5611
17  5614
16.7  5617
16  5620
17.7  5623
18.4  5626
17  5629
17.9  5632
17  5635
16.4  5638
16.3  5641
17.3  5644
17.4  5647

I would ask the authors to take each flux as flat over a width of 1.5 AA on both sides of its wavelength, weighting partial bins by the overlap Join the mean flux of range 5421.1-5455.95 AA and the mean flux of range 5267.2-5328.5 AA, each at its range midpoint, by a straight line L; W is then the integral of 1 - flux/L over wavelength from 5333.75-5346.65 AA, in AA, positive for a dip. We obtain 0.7 AA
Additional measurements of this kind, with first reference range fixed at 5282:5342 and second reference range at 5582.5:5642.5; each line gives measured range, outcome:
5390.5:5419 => -2.39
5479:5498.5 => -1.14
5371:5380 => -1.31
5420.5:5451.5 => -3.89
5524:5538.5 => -1.08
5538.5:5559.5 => -1.53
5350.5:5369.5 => -1.93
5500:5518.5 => 0.35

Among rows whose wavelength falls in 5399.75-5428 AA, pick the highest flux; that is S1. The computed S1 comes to 20.2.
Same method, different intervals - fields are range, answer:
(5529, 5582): 25.5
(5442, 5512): 21.4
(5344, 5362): 17.8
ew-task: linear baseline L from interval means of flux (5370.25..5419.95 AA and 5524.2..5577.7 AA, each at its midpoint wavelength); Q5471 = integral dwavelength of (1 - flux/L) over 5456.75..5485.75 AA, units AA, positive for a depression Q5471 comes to 2.01 AA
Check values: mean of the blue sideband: 17.6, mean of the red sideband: 18.2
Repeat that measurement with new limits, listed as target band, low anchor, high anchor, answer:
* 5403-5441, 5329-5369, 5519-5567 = -3.05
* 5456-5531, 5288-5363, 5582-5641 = -2.34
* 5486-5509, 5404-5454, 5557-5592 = 1.33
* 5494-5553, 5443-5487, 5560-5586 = 1.38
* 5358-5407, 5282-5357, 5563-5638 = -4.49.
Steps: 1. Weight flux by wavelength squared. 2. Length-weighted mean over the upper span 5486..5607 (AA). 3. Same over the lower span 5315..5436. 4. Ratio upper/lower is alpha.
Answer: 1.09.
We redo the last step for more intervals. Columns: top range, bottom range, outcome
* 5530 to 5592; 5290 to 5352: 1.28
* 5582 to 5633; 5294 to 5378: 1.17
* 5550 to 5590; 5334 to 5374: 1.24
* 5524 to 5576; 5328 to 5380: 1.19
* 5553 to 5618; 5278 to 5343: 1.25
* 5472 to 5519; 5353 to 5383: 1.00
